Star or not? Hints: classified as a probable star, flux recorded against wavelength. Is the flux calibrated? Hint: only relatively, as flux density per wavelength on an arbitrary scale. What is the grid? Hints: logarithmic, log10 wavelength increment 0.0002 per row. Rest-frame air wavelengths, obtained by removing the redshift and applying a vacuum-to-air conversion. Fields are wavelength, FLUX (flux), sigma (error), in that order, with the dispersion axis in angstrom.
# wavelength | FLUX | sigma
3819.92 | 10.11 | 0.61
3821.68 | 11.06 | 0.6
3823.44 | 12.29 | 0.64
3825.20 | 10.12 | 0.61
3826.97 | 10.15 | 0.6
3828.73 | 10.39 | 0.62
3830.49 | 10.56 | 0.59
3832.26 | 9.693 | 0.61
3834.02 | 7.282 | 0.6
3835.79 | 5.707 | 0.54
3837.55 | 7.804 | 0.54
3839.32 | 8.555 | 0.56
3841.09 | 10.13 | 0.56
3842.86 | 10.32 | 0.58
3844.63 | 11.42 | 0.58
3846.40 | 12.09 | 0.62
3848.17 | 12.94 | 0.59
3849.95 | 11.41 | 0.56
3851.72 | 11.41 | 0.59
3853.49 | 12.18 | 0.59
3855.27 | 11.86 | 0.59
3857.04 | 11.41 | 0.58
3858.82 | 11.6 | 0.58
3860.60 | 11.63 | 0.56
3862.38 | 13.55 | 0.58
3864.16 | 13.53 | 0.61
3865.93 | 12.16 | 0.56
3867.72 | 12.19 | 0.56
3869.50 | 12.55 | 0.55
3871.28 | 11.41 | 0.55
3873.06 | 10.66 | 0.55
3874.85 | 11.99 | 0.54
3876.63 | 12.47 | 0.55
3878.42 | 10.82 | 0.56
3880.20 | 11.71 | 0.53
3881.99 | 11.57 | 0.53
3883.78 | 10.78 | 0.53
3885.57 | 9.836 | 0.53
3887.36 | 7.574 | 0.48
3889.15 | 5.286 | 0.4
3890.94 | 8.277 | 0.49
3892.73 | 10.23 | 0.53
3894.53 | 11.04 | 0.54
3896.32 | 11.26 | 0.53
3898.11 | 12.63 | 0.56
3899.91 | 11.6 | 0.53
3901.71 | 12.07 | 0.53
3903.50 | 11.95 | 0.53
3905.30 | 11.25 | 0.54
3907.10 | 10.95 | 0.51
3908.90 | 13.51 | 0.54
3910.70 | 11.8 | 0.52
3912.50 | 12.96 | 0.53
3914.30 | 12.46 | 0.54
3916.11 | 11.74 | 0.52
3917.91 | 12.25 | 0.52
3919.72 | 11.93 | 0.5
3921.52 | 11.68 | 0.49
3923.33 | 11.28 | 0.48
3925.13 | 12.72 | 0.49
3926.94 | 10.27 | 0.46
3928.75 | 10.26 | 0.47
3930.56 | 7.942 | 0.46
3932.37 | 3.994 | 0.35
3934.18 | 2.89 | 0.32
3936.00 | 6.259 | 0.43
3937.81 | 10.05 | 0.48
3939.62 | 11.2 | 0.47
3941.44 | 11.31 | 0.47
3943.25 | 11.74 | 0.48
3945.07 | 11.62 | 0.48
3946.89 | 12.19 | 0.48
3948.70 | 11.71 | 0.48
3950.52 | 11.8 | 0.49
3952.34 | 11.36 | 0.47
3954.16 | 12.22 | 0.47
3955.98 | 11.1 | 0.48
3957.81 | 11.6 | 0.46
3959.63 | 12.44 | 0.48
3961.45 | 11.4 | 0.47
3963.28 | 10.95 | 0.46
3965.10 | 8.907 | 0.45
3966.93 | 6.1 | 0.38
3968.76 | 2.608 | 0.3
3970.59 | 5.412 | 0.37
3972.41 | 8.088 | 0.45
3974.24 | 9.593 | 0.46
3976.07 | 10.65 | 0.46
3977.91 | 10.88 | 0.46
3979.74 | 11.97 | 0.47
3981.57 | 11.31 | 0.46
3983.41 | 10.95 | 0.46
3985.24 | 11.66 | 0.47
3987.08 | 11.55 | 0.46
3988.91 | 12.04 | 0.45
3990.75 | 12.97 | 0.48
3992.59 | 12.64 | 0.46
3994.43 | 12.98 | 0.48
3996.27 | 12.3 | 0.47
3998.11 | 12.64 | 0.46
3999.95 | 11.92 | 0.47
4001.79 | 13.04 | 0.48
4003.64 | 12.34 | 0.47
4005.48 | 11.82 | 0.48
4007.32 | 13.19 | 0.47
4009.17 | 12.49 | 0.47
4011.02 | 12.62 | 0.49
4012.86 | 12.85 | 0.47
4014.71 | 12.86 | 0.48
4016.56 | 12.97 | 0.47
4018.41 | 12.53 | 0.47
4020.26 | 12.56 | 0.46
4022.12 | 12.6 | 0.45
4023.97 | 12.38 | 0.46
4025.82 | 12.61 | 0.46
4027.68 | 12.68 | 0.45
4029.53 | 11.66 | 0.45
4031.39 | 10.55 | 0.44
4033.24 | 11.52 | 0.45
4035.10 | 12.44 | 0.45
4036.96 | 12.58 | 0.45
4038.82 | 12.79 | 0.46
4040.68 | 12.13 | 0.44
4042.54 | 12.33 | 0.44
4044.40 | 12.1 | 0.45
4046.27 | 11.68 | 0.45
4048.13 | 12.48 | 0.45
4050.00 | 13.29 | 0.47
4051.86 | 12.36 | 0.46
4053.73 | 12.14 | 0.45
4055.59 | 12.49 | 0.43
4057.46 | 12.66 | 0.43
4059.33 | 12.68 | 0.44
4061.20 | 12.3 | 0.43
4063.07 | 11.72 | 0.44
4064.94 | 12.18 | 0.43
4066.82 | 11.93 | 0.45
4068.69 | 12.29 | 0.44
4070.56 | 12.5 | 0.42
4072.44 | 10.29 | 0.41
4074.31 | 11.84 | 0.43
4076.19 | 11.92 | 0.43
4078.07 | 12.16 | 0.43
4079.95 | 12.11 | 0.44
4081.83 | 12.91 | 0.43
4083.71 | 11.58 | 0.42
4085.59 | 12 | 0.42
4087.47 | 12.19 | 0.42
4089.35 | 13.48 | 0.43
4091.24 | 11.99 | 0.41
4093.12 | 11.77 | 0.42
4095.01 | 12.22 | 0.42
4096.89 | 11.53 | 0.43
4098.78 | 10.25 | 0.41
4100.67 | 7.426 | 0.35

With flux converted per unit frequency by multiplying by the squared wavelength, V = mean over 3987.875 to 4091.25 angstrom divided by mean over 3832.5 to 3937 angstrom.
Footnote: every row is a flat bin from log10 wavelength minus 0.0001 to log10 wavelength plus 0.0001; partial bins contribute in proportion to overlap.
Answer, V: 1.25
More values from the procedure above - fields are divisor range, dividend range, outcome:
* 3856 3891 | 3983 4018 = 1.19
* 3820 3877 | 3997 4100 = 1.23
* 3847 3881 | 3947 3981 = 0.88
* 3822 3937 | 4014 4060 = 1.25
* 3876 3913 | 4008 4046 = 1.21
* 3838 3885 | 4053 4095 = 1.17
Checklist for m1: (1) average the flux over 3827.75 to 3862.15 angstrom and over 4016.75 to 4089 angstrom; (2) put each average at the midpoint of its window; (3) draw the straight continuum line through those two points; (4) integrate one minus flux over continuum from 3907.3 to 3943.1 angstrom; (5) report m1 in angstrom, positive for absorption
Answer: 2.5 angstrom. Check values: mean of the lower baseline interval 10.5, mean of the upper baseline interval 12.2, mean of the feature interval 10.4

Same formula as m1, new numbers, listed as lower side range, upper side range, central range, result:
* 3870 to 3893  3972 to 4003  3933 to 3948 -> 2.0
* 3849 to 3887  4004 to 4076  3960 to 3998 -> 5.5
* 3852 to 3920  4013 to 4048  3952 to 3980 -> 5.4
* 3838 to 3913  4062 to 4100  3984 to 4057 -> -4.1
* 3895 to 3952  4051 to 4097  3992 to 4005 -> -1.1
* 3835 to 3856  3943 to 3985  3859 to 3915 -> -4.9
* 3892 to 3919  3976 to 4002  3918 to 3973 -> 9.7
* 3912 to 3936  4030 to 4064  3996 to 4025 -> -2.5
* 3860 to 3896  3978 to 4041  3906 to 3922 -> -1.2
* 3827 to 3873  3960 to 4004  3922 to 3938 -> 3.5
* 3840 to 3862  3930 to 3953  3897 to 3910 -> -2.0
